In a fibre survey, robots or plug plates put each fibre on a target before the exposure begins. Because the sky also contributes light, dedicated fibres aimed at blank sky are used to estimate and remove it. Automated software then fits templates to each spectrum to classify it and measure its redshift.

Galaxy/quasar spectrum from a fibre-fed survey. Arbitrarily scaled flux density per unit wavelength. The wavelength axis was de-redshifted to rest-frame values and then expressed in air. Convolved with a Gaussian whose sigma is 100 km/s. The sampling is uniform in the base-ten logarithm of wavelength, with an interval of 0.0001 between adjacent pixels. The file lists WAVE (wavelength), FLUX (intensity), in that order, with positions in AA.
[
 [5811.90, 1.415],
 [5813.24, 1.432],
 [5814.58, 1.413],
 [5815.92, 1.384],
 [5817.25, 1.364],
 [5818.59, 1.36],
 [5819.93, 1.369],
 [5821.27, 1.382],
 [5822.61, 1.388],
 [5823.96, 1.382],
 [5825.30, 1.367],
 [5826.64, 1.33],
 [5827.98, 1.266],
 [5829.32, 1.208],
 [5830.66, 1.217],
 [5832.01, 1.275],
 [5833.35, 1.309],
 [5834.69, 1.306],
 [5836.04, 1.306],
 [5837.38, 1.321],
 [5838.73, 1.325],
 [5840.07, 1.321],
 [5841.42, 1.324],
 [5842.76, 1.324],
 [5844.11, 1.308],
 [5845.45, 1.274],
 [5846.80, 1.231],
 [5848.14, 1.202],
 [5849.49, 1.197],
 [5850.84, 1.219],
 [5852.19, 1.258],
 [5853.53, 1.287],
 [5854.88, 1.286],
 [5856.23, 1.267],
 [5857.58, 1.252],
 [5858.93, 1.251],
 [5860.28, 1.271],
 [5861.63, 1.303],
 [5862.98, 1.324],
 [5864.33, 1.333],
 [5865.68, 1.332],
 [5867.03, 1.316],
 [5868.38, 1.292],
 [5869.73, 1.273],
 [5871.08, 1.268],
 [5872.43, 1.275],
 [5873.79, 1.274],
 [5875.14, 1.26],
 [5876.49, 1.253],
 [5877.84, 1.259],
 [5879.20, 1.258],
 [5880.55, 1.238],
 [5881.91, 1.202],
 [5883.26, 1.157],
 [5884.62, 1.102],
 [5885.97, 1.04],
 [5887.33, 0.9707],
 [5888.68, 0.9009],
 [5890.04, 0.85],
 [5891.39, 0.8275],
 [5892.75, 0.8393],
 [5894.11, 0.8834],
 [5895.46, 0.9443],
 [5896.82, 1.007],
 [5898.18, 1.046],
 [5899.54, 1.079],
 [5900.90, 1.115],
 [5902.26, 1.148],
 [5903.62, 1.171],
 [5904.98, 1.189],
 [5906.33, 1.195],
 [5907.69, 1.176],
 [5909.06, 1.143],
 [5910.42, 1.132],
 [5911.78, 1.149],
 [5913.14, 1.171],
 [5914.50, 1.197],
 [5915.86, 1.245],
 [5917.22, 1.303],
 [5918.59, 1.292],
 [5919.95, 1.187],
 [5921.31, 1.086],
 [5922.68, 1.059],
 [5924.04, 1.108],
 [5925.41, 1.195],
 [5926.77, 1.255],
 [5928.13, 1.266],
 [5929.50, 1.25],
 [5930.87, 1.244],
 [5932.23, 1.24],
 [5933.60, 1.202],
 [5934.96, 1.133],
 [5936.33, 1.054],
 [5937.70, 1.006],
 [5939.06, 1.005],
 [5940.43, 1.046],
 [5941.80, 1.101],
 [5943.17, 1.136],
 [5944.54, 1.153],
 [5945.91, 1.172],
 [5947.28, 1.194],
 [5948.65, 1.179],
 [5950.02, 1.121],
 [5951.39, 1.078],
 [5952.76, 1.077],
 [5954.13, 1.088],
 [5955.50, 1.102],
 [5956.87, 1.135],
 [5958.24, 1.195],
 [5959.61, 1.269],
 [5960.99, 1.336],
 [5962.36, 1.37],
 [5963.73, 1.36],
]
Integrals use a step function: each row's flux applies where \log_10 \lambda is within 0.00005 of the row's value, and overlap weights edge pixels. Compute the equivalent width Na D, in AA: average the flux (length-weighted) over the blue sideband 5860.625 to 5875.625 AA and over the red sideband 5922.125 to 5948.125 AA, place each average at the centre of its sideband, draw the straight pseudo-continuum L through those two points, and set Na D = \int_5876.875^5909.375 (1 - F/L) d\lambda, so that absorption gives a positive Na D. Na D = 4.38 AA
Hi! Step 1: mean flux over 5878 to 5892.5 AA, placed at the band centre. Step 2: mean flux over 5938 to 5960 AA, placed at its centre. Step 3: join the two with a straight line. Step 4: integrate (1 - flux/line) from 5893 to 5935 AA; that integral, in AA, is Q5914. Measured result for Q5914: -2.5 AA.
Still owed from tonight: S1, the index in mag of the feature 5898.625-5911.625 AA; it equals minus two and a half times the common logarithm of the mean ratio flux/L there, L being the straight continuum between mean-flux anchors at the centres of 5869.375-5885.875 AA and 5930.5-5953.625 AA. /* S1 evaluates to 0.03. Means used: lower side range 1.23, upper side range 1.12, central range 1.15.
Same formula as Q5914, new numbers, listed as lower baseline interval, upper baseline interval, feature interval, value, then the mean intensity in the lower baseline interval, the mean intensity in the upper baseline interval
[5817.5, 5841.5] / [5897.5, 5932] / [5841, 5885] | 0.0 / 1.32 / 1.18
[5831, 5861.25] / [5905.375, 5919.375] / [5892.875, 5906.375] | 1.7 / 1.28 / 1.2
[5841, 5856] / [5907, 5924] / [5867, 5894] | 2.0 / 1.26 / 1.18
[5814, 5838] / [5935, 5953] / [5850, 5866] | -0.1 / 1.33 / 1.1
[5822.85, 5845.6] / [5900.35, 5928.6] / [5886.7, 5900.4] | 3.1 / 1.31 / 1.18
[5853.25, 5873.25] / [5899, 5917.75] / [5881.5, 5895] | 2.8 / 1.29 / 1.17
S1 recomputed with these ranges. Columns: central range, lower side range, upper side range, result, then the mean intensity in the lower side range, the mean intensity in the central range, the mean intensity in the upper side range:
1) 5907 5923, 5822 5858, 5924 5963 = 0.02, 1.29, 1.18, 1.16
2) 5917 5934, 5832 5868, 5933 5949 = -0.06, 1.29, 1.2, 1.11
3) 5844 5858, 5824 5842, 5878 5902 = -0.03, 1.3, 1.25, 1.03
